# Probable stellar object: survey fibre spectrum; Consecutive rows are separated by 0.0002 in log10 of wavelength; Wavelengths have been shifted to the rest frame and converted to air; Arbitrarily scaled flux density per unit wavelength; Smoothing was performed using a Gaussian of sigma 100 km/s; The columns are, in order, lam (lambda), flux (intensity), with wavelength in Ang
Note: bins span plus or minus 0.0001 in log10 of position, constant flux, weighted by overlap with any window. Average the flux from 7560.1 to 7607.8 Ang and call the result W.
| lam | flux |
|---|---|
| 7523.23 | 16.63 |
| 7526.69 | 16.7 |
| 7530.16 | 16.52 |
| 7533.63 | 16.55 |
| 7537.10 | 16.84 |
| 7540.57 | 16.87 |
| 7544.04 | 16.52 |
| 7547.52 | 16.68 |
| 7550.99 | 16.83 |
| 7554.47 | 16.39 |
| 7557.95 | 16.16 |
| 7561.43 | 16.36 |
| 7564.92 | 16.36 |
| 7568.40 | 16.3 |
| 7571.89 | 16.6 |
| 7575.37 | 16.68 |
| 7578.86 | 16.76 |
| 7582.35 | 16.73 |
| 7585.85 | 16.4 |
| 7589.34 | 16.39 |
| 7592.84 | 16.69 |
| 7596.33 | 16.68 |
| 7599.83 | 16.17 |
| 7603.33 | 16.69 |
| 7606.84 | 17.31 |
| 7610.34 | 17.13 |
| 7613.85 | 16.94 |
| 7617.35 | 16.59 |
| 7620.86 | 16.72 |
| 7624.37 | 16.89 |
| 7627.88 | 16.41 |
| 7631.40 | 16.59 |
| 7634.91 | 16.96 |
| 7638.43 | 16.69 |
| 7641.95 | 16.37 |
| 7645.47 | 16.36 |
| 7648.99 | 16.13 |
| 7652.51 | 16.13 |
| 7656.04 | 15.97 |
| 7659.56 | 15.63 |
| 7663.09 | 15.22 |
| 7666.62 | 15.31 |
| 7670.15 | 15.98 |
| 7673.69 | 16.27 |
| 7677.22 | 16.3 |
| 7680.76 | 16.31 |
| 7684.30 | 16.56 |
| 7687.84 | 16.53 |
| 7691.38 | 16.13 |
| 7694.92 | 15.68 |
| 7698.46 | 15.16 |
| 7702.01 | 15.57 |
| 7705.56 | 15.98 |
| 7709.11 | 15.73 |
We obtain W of 16.6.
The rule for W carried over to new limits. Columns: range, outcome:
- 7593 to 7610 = 16.7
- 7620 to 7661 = 16.4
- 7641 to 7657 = 16.2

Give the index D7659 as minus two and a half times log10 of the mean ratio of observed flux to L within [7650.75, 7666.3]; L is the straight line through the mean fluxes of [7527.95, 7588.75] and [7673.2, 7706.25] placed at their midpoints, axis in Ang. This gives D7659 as 0.03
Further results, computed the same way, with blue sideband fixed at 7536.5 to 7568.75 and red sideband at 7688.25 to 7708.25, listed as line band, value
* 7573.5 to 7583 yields -0.02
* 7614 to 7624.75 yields -0.04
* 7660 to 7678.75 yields 0.01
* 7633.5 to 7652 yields -0.03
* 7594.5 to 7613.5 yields -0.04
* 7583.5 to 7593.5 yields -0.01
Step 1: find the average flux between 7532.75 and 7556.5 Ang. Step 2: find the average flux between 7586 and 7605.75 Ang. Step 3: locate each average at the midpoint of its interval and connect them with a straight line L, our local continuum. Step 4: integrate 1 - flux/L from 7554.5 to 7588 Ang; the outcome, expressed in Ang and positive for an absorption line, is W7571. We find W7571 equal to 0.3 Ang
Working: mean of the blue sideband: 16.7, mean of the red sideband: 16.5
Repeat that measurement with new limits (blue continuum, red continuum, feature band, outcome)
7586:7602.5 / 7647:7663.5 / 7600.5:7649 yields -1.56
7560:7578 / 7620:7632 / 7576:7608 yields -0.17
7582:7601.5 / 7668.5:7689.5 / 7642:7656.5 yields 0.17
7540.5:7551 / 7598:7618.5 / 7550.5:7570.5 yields 0.41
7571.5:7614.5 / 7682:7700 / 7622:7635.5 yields -0.19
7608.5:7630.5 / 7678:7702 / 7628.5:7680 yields 0.83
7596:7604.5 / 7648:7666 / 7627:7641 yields -0.53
